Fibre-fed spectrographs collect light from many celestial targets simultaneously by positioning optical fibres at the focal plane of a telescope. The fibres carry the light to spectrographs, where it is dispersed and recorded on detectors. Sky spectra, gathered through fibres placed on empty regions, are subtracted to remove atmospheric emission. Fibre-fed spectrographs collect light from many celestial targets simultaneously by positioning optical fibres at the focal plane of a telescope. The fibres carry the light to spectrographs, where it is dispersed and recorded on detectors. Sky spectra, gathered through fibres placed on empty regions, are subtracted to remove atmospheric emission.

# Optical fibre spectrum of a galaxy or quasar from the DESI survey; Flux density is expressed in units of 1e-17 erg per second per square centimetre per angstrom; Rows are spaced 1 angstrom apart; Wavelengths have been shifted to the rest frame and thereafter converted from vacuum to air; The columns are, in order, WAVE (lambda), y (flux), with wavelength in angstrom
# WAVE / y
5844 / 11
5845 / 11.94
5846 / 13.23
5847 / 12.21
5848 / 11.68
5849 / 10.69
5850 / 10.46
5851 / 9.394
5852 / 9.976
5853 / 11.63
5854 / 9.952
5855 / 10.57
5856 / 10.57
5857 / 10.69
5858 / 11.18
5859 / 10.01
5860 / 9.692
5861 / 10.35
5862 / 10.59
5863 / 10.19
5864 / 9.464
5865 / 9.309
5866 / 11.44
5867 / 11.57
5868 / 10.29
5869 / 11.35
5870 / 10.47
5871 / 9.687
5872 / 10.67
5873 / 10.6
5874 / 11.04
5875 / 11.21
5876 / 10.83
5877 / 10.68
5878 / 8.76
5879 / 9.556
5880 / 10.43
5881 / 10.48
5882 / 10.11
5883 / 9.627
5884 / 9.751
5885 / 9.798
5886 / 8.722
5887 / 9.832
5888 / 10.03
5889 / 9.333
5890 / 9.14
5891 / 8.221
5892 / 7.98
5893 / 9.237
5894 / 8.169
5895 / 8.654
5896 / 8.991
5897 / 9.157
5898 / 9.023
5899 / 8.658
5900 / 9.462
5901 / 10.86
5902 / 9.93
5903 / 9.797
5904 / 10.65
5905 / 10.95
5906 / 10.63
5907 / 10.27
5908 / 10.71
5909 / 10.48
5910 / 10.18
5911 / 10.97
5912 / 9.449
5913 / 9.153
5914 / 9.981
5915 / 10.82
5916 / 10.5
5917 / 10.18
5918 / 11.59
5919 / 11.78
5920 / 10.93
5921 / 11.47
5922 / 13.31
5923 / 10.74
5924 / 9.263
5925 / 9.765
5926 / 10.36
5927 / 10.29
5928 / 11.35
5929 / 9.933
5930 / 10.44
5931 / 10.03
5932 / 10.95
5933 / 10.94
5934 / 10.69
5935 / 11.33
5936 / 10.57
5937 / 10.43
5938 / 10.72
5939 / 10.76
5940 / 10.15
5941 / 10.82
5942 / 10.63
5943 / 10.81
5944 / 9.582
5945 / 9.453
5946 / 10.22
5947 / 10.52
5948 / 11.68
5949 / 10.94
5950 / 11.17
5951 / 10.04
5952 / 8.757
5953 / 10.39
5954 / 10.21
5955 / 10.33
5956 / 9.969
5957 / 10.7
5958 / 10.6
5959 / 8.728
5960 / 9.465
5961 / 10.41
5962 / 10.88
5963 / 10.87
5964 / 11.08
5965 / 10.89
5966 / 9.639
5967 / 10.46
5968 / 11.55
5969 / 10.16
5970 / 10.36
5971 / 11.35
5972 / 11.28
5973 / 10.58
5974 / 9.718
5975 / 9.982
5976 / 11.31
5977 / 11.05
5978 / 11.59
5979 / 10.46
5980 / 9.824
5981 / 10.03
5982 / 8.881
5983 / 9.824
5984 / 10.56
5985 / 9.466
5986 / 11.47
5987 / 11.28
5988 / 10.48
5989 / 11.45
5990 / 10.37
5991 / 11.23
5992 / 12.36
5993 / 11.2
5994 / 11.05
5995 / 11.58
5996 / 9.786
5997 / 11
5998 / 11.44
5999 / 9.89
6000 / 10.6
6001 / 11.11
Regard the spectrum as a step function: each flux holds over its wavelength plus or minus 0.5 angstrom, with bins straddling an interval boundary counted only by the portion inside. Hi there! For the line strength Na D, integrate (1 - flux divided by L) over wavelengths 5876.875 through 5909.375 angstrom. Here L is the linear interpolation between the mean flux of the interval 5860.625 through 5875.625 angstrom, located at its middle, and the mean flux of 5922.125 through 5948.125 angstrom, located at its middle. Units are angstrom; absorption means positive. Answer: 2.8 angstrom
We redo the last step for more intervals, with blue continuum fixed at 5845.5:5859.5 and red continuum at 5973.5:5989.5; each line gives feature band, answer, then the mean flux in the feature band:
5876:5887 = 1.0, 9.84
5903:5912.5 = 0.2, 10.4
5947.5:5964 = 0.3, 10.3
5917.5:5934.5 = -0.3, 10.8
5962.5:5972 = -0.2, 10.7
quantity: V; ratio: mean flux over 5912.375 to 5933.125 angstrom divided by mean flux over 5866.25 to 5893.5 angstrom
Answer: 1.07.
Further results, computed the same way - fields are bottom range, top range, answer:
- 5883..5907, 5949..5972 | 1.10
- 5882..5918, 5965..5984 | 1.08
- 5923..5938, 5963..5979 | 1.02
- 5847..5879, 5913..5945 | 1.01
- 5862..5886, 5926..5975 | 1.02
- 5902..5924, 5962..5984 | 0.99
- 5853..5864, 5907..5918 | 0.99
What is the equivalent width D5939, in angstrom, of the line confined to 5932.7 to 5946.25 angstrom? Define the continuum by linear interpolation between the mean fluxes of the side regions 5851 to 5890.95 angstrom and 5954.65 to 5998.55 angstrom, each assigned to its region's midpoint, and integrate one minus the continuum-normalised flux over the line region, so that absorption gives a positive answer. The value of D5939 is -0.05 angstrom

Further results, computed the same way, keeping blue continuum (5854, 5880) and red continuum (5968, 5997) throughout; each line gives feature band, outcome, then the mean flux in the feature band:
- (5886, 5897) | 1.60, 8.96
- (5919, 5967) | 0.41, 10.5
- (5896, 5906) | 0.64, 9.83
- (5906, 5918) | 0.24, 10.3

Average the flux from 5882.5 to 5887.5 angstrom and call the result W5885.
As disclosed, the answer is 9.55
